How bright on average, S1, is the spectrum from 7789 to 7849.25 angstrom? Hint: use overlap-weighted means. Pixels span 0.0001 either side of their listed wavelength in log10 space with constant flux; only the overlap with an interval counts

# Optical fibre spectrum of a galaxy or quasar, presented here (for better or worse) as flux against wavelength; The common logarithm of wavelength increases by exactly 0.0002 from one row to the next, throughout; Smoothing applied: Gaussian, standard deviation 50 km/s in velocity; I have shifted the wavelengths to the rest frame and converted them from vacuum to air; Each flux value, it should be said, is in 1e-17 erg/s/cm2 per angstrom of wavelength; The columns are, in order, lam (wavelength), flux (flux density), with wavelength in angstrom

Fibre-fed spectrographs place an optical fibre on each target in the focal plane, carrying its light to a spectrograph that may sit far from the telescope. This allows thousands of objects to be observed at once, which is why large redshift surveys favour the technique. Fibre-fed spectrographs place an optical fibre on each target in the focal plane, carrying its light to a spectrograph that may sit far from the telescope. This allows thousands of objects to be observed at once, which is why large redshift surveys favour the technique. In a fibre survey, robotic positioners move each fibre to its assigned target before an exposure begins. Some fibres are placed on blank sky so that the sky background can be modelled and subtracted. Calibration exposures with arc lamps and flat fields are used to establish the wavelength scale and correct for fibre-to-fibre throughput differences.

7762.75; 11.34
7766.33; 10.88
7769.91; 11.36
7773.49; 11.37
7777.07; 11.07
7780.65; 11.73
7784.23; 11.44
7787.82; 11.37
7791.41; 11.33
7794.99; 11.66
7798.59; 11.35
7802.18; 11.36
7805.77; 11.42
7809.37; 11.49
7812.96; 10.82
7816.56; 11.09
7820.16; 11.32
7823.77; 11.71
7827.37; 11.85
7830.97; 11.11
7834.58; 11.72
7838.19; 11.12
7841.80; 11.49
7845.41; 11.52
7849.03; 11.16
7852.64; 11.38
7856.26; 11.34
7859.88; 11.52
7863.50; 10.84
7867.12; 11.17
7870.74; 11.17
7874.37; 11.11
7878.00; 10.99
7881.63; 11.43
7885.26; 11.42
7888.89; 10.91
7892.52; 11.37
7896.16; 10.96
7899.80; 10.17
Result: 11.4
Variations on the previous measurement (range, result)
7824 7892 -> 11.3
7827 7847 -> 11.4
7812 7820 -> 11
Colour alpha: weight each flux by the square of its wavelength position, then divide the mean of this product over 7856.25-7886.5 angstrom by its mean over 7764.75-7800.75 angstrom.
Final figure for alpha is 1.0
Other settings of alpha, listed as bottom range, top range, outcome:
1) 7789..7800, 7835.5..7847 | 1.01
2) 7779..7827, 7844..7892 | 1.00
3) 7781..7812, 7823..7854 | 1.01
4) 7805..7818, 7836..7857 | 1.02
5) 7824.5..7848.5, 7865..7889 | 0.99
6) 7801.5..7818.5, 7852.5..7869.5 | 1.01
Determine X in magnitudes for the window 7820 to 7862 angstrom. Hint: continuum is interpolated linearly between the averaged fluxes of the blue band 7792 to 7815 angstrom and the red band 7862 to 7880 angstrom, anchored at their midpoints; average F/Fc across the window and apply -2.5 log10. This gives -0.02 mag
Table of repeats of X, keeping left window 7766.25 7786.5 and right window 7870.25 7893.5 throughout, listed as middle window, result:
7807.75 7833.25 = -0.01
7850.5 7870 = 0.00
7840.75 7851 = -0.01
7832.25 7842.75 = -0.02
